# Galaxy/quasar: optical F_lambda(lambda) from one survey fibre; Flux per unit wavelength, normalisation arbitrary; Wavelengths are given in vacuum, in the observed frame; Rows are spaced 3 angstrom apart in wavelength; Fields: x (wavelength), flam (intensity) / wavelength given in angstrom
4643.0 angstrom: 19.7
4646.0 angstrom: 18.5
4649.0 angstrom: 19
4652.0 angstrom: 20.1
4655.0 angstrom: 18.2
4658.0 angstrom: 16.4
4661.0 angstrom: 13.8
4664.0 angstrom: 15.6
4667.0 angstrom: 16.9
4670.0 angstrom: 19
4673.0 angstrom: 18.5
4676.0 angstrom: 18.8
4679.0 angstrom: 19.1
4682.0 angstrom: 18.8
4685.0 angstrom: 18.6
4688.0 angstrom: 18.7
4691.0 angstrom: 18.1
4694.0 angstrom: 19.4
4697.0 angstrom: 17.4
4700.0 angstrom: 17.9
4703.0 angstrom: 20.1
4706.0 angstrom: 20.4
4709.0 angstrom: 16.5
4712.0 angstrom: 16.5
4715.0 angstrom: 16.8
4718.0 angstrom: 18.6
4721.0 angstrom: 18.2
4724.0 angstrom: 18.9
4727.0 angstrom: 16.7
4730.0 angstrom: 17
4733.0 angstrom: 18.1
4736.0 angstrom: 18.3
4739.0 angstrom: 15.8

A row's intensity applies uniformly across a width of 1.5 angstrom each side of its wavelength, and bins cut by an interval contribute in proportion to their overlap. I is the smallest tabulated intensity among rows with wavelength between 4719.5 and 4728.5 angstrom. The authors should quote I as 16.7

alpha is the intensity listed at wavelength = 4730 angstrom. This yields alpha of 17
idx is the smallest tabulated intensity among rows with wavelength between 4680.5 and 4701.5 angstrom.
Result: 17.4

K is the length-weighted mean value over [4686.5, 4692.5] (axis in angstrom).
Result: 18.4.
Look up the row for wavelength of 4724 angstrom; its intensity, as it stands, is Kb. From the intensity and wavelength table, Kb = 18.9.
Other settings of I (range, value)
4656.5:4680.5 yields 13.8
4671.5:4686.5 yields 18.5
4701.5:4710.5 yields 16.5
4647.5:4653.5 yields 19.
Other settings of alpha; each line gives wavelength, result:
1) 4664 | 15.6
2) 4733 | 18.1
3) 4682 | 18.8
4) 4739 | 15.8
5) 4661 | 13.8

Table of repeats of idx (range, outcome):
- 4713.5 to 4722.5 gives 16.8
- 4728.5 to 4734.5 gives 17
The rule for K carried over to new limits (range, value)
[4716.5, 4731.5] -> 17.9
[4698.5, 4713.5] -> 18.3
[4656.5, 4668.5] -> 15.7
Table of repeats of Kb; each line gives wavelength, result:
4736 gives 18.3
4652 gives 20.1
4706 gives 20.4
